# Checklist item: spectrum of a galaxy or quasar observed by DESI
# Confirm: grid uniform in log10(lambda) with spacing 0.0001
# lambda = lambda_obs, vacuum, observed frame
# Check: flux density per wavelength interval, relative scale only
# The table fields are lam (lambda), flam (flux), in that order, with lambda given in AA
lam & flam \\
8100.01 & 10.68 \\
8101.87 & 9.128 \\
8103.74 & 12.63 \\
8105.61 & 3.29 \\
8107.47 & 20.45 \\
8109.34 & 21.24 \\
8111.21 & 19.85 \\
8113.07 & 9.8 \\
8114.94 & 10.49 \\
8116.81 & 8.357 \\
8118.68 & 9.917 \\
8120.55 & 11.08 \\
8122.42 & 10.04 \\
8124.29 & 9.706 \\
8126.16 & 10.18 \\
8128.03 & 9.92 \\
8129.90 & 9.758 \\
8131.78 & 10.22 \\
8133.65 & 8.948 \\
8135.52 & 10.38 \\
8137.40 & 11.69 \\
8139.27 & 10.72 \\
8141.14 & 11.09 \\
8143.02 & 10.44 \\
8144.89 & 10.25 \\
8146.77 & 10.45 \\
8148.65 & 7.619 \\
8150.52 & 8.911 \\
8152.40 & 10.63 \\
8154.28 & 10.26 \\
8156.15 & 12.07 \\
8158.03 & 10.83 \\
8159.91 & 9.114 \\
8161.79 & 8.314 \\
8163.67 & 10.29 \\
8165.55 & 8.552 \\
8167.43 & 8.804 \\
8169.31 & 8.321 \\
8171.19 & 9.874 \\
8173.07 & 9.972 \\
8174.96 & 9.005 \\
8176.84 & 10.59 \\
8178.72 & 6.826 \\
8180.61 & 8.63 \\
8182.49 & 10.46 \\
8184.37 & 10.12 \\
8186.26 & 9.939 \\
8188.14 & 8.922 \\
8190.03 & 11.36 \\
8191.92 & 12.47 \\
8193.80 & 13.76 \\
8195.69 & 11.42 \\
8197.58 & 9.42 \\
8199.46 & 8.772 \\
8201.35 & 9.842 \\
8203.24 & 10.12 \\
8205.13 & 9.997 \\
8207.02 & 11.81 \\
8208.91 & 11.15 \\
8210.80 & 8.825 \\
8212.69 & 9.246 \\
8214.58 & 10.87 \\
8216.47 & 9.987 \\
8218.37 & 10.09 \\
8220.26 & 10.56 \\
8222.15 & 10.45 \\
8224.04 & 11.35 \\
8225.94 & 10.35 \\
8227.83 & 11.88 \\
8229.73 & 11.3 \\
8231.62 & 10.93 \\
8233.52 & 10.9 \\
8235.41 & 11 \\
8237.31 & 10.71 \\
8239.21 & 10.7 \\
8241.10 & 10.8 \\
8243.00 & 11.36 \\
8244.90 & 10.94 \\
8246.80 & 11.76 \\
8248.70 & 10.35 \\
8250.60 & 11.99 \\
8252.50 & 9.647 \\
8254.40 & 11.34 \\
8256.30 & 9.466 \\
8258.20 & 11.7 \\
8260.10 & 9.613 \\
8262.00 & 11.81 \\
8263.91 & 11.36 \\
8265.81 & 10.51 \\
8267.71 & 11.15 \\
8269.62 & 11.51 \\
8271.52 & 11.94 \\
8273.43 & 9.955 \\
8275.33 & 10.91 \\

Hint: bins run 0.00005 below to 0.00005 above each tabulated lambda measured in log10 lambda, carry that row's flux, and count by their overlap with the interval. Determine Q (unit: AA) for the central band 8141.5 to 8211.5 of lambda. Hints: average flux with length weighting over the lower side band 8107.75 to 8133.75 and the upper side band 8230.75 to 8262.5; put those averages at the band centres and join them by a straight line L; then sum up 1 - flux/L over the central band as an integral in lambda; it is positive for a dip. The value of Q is 8.4 AA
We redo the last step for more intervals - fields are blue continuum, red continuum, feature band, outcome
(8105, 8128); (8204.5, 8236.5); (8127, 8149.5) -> 3.1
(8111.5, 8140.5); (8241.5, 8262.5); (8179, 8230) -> 1.2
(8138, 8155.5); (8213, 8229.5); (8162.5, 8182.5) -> 2.2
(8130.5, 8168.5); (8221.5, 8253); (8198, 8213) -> 0.9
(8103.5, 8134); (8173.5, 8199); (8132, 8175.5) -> 4.0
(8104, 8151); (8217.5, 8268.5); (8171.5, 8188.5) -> 2.4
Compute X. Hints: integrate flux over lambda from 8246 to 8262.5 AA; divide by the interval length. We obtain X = 10.8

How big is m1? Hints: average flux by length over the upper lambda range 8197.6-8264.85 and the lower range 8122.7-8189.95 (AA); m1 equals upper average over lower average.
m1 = 1.09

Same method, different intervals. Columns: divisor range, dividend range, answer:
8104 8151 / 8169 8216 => 0.91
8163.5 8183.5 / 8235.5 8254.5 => 1.19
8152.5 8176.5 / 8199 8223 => 1.05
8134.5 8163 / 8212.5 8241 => 1.05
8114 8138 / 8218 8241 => 1.08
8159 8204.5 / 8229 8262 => 1.11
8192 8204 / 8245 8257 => 1.01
